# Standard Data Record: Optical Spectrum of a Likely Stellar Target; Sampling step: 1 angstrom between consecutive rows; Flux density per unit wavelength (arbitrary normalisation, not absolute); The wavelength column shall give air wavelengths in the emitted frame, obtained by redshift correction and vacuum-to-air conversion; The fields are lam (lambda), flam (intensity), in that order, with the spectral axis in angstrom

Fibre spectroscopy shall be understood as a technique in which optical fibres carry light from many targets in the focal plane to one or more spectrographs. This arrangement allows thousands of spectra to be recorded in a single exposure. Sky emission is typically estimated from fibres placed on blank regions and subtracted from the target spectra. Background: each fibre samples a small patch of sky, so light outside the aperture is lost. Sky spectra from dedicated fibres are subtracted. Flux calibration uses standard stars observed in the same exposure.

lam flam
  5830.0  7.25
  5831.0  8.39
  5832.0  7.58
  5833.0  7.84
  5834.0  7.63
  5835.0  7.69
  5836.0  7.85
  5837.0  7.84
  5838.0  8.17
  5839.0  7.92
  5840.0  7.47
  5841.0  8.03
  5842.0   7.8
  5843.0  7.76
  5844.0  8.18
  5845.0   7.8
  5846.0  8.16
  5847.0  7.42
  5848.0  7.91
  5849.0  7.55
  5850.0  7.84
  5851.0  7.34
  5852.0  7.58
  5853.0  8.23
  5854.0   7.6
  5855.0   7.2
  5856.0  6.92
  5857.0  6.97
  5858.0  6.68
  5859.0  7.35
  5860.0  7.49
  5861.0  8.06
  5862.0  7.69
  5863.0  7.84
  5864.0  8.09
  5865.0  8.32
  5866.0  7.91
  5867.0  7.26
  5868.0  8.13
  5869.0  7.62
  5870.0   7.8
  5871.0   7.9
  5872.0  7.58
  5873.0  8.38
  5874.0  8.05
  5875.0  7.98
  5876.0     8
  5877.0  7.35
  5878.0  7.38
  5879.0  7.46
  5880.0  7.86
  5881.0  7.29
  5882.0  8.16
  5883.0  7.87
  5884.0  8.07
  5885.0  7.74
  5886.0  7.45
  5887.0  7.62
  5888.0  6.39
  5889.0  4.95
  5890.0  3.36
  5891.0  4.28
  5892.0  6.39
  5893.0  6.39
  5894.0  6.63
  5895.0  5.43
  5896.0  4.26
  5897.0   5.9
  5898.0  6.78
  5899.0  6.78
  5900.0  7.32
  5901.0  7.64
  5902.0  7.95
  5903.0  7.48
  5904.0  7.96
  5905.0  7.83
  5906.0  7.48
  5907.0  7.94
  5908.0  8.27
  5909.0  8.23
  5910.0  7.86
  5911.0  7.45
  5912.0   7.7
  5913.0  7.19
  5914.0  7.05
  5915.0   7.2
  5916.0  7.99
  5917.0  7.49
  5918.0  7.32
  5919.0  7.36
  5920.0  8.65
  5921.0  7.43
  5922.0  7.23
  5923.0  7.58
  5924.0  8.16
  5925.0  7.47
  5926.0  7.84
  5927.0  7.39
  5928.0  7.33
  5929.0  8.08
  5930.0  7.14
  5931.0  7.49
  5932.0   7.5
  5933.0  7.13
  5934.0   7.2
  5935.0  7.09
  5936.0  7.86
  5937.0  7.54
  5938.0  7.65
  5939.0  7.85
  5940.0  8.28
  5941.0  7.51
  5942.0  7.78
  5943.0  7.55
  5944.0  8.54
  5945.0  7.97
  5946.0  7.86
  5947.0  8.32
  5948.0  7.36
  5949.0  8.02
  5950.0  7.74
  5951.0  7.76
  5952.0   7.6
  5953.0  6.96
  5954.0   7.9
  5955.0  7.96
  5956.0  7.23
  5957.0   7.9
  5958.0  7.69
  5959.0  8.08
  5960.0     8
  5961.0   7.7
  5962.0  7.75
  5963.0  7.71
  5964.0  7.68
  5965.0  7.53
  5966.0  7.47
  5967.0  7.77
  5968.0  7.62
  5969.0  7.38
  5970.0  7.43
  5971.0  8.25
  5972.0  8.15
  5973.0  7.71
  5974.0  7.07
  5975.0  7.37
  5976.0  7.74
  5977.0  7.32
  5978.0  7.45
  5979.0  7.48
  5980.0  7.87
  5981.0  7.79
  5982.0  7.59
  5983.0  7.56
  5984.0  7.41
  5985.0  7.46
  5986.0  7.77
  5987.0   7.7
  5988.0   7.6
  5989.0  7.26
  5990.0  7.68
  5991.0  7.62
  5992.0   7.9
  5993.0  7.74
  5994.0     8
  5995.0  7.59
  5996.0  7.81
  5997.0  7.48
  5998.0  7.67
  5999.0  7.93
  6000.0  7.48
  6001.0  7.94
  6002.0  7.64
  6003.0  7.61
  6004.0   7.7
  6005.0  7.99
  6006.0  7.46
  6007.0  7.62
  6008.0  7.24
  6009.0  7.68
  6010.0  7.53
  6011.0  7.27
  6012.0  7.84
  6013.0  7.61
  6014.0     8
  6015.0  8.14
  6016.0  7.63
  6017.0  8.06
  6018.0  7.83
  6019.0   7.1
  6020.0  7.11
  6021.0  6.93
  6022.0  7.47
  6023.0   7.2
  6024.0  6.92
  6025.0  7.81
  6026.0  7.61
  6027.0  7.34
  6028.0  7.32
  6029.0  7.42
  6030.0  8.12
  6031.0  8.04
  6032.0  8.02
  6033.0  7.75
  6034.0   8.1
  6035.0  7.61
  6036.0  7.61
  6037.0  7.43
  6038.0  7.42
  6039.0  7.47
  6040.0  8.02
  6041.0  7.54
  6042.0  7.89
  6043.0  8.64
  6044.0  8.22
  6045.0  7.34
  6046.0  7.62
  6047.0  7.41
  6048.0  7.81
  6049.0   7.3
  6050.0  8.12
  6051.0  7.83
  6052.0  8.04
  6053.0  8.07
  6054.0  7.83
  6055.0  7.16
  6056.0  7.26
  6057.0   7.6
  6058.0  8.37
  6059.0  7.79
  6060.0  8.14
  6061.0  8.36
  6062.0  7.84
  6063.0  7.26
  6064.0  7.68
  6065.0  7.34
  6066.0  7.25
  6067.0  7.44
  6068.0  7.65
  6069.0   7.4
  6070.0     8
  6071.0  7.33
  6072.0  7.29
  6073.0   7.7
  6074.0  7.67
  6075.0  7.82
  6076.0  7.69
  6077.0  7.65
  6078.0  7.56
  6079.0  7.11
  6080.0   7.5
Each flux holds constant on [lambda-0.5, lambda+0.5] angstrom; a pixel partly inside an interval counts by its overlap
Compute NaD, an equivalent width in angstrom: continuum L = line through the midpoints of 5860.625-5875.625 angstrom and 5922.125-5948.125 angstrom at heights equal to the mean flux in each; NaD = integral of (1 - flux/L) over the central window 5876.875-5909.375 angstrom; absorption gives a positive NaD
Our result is 3.6 angstrom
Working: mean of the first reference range 7.91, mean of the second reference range 7.67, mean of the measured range 6.96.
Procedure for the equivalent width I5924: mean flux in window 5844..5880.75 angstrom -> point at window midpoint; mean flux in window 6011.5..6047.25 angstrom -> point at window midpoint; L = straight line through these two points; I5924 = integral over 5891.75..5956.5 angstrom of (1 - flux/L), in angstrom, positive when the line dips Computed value 1.8 angstrom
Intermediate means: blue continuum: 7.69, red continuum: 7.66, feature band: 7.47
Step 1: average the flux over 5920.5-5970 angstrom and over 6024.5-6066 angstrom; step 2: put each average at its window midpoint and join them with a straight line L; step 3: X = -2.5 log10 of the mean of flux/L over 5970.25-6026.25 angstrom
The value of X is 0.01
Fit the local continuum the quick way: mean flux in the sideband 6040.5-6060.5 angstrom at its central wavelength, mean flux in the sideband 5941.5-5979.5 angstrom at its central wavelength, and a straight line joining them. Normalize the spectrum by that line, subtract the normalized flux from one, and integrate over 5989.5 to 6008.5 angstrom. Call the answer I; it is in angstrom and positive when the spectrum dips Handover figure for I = 0.14 angstrom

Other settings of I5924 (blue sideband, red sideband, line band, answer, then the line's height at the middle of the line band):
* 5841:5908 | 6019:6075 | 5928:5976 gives -1.3 angstrom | 7.48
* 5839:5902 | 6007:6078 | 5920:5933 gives -0.3 angstrom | 7.42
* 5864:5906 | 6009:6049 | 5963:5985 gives -0.4 angstrom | 7.46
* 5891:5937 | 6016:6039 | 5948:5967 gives -0.8 angstrom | 7.4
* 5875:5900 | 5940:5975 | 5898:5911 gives -1.4 angstrom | 6.95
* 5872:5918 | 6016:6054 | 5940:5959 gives -1.1 angstrom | 7.36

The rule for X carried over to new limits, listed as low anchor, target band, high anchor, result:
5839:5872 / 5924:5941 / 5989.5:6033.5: 0.01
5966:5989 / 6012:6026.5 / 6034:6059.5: 0.02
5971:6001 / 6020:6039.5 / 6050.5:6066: 0.02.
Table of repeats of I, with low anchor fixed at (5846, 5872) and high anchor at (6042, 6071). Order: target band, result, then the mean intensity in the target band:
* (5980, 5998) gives 0.1 angstrom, 7.65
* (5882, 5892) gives 1.5 angstrom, 6.5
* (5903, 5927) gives 0.0 angstrom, 7.67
